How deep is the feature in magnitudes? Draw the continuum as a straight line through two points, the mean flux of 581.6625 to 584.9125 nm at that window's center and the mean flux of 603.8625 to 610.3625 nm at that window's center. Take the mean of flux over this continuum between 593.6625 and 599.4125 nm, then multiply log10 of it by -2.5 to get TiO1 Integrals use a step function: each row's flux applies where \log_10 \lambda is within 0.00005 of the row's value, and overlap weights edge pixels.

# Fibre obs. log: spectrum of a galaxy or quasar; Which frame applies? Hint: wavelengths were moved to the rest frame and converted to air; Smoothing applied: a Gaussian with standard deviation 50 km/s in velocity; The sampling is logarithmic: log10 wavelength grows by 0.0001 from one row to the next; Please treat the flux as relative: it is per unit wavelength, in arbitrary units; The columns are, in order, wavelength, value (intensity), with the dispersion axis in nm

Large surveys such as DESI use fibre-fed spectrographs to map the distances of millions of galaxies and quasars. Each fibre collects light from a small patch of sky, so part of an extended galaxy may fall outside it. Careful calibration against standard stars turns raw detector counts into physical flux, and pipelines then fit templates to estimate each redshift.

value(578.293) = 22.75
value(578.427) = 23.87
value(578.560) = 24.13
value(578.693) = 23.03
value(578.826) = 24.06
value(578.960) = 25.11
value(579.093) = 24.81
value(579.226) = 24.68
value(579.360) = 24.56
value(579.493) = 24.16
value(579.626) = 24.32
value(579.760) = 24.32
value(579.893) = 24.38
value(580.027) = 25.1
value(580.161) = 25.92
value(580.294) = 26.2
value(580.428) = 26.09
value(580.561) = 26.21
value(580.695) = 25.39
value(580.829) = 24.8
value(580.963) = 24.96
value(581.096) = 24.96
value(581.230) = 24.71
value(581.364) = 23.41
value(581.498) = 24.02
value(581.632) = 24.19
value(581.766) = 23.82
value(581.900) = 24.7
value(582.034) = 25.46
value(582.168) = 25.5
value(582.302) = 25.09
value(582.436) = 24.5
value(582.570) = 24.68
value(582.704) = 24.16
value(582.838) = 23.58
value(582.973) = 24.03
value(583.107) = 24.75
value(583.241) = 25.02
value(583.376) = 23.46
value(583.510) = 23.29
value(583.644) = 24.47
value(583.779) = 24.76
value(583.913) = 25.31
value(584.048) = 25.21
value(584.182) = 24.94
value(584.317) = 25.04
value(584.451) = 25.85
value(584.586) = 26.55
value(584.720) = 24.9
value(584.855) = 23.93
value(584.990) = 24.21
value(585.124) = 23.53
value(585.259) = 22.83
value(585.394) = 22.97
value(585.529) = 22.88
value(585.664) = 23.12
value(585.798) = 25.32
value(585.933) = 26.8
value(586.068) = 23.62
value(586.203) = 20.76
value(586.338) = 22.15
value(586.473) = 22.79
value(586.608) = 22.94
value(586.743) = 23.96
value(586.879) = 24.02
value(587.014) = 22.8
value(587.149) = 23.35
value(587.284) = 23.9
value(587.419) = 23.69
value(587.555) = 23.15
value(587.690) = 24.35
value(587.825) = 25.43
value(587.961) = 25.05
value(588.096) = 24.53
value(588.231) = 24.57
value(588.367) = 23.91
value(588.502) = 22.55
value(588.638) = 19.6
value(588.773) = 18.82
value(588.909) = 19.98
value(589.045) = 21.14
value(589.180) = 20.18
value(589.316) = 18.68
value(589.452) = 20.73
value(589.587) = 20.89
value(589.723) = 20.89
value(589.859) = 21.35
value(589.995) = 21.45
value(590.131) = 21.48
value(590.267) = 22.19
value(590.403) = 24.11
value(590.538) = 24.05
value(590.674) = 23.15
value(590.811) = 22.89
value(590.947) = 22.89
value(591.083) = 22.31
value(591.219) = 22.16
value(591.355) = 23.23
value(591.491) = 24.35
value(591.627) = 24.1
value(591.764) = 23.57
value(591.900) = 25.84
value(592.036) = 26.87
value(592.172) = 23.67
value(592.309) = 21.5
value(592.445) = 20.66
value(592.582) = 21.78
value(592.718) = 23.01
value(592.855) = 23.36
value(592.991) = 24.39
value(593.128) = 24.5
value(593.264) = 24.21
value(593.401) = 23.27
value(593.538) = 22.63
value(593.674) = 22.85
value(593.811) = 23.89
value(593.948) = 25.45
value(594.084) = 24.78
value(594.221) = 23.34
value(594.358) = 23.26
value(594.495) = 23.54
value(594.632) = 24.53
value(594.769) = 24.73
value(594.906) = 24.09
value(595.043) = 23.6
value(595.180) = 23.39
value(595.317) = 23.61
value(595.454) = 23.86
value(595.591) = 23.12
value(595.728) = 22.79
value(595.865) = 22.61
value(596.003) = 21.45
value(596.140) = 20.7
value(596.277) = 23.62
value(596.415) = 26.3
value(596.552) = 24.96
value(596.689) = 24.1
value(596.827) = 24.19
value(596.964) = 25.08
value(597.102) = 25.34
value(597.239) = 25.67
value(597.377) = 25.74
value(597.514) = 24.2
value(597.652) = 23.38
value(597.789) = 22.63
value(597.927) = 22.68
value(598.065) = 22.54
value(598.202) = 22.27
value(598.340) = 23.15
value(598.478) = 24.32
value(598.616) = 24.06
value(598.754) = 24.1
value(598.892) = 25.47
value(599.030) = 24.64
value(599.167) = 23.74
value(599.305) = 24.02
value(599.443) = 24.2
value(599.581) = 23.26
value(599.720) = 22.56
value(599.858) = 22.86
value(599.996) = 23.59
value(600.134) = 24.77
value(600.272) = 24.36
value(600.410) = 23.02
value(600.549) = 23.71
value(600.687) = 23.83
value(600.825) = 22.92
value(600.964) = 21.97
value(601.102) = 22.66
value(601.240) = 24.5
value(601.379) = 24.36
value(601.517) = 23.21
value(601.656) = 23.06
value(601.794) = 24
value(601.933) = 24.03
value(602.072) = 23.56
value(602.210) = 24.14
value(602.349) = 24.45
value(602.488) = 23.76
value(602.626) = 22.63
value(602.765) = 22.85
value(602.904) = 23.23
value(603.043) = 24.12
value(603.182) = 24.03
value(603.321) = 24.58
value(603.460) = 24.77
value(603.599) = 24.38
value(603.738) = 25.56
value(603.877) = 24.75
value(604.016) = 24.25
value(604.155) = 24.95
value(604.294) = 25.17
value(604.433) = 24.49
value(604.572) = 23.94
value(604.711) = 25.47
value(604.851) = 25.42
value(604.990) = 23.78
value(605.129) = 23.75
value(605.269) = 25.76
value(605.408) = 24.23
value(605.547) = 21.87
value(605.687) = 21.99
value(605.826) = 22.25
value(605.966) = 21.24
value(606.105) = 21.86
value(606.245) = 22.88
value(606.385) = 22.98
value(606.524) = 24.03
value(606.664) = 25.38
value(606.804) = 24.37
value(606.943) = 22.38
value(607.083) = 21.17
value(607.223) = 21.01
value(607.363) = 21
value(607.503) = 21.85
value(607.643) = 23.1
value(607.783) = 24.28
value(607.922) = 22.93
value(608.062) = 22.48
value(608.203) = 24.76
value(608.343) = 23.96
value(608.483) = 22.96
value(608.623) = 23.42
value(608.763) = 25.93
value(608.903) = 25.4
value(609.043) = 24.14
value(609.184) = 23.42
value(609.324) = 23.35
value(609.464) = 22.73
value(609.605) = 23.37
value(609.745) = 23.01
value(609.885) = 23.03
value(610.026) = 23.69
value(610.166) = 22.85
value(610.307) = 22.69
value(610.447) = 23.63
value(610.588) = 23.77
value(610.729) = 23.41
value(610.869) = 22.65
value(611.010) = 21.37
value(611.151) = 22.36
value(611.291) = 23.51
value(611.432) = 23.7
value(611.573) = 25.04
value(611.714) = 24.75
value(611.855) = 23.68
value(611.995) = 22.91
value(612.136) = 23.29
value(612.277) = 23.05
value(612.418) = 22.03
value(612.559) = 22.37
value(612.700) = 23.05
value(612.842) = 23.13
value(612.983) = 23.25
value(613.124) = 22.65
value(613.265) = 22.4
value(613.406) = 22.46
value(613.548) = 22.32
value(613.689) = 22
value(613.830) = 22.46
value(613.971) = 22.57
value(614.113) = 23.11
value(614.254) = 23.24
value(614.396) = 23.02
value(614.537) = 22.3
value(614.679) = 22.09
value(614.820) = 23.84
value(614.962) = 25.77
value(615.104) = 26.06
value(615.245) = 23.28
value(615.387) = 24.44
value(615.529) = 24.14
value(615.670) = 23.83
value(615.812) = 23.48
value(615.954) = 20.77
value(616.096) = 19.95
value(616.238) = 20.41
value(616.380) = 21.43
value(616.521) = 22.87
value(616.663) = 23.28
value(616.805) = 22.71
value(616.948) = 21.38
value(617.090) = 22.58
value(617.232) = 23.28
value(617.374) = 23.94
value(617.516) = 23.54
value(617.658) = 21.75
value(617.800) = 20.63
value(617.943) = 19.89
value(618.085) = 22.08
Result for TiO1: 0.01 mag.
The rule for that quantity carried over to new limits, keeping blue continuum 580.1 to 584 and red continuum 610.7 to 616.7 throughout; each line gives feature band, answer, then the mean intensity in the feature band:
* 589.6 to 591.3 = 0.09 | 22.4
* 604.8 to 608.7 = 0.01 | 23.1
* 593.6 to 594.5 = 0.01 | 23.9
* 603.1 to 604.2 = -0.05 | 24.6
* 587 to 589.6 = 0.09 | 22.4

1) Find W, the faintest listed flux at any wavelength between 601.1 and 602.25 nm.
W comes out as 22.66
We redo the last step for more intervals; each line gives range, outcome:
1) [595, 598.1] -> 20.7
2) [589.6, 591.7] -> 20.89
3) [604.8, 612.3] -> 21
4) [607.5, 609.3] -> 21.85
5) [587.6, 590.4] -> 18.68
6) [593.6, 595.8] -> 22.79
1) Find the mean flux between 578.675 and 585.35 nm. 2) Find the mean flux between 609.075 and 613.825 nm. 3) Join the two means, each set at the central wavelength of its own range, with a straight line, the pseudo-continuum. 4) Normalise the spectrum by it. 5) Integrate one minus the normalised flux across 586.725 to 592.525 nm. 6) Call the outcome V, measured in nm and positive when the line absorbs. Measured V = 0.36 nm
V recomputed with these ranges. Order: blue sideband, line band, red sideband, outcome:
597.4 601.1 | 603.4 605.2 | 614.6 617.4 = -0.10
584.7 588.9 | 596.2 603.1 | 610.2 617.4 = -0.19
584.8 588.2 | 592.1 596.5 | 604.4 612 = 0.03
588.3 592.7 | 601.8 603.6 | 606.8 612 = -0.08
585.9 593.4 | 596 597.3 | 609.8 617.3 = -0.08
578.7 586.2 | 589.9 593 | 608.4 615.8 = 0.14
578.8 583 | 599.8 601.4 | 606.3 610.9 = 0.01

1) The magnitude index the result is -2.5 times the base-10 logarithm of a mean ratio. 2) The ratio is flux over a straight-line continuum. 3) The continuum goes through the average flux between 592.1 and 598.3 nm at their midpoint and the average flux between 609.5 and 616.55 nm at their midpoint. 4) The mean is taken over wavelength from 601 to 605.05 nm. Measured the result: -0.04 mag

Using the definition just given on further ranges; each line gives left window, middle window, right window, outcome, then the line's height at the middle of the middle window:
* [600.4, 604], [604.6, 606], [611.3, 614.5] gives -0.003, 23.6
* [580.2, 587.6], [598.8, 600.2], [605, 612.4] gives -0.013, 23.6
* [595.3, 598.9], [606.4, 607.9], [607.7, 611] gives 0.032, 23.6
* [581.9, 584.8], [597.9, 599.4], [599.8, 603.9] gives 0.008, 24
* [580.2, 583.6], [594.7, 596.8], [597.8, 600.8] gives 0.015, 23.9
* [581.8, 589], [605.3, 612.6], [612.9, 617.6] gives -0.004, 23.1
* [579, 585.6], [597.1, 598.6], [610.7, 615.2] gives 0.005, 23.9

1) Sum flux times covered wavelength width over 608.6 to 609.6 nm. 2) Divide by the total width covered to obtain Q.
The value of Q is 24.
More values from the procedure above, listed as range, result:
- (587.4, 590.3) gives 22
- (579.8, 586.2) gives 24.6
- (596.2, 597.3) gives 24.9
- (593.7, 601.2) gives 23.8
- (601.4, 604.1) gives 24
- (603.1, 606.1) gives 24.1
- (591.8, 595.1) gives 23.7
